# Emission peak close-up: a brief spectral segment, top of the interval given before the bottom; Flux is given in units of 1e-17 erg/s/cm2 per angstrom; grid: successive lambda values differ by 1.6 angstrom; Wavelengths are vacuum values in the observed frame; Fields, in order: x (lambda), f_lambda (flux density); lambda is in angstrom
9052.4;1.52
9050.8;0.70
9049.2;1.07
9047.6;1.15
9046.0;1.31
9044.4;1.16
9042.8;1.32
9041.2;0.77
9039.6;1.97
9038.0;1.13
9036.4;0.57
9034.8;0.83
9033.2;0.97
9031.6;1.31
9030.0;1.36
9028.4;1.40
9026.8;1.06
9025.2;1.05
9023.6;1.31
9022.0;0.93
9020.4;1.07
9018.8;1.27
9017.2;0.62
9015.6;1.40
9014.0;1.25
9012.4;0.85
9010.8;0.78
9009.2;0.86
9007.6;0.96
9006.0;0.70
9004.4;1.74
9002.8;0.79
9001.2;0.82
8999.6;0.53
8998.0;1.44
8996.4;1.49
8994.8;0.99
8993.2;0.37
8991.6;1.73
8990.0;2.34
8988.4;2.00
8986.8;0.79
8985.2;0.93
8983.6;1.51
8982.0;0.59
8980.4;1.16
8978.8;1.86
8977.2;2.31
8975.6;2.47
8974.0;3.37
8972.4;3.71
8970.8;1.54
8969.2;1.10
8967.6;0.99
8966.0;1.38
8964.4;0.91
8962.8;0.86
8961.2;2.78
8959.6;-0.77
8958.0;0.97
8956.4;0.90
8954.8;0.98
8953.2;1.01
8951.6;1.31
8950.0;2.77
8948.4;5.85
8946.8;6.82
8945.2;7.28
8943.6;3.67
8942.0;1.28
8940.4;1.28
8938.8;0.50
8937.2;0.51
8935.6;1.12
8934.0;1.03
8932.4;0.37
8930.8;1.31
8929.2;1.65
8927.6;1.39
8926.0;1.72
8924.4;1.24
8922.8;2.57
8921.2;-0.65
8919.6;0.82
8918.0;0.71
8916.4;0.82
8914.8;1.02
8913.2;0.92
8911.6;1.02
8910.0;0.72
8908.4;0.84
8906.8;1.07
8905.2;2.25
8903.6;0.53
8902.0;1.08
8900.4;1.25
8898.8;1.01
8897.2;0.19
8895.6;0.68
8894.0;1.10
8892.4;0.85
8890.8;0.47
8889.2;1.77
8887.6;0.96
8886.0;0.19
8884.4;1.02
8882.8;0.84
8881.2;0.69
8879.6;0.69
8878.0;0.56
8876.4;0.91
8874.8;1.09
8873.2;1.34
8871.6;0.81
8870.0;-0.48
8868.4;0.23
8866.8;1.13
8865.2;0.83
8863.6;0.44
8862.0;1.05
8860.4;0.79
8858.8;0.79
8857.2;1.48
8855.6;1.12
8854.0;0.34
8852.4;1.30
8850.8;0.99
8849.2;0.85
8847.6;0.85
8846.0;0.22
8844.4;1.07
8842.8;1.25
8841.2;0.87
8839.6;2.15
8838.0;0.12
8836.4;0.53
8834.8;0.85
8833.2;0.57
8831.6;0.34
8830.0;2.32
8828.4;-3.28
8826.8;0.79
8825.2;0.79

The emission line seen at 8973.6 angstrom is [N II]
